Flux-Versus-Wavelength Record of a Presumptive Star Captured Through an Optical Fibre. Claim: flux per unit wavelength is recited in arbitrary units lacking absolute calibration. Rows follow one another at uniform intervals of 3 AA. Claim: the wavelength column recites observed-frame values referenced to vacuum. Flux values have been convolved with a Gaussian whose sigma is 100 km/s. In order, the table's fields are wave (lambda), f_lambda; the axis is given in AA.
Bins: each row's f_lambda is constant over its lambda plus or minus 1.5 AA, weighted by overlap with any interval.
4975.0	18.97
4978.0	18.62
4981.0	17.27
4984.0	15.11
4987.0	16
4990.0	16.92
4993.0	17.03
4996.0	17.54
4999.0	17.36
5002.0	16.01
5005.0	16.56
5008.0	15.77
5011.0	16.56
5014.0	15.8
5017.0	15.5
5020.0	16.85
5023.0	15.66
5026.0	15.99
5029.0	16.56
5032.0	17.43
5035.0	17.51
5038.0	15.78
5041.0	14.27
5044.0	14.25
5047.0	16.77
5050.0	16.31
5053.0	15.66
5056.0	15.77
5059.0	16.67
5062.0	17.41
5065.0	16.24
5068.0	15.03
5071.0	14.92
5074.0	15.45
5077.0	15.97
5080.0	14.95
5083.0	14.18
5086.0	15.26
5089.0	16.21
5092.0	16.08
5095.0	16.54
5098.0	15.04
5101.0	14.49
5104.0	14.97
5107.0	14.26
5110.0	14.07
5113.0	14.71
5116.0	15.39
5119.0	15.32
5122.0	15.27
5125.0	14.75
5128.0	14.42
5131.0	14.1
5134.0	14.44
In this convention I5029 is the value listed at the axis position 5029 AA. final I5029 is 16.56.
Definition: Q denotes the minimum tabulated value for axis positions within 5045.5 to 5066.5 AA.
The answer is 15.66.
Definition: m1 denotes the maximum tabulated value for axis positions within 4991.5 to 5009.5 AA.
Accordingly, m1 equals 17.54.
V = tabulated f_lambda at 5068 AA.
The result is 15.03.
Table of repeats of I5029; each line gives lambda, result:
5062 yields 17.41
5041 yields 14.27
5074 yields 15.45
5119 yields 15.32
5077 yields 15.97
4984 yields 15.11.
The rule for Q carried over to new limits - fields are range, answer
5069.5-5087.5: 14.18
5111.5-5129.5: 14.42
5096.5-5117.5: 14.07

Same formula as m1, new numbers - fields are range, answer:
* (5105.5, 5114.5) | 14.71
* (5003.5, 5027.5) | 16.85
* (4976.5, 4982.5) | 18.62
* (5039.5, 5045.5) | 14.27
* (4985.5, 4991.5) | 16.92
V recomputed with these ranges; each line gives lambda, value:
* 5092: 16.08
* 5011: 16.56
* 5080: 14.95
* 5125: 14.75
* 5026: 15.99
